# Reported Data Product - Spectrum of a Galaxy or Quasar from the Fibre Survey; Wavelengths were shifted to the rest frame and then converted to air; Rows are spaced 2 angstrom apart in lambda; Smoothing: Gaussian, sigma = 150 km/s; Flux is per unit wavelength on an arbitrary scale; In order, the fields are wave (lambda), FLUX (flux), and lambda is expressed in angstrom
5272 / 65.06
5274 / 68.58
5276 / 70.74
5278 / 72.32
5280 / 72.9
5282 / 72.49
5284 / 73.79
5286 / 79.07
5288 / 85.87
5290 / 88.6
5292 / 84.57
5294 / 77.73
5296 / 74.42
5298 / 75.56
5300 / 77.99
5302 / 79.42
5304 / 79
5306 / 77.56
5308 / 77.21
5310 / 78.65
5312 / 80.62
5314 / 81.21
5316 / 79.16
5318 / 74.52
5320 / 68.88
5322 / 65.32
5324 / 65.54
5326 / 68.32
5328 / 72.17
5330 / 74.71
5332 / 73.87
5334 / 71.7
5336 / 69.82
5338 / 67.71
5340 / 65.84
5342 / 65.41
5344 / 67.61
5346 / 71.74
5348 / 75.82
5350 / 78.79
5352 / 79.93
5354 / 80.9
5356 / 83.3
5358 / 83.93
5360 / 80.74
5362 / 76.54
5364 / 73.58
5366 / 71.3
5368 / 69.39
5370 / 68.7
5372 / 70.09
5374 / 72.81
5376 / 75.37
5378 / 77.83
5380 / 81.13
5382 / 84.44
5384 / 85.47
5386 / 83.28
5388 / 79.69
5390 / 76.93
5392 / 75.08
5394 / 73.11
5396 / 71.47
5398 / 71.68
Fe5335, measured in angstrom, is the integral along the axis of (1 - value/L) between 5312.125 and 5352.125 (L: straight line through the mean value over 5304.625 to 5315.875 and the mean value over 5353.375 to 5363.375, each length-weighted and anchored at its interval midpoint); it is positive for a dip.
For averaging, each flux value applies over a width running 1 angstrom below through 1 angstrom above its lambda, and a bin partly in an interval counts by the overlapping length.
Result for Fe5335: 4.0 angstrom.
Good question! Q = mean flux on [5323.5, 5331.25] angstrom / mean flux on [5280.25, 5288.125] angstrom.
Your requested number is 0.92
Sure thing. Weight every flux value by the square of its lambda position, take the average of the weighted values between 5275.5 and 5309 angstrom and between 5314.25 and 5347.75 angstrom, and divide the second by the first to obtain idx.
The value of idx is 0.9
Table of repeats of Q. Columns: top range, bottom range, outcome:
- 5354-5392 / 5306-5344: 1.07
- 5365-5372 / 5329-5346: 1.00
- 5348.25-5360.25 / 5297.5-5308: 1.04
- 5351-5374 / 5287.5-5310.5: 0.96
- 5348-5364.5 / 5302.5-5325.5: 1.06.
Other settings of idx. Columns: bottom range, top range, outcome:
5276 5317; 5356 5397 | 1.01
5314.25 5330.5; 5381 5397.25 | 1.13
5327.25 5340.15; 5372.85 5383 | 1.12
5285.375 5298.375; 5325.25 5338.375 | 0.89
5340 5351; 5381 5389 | 1.18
